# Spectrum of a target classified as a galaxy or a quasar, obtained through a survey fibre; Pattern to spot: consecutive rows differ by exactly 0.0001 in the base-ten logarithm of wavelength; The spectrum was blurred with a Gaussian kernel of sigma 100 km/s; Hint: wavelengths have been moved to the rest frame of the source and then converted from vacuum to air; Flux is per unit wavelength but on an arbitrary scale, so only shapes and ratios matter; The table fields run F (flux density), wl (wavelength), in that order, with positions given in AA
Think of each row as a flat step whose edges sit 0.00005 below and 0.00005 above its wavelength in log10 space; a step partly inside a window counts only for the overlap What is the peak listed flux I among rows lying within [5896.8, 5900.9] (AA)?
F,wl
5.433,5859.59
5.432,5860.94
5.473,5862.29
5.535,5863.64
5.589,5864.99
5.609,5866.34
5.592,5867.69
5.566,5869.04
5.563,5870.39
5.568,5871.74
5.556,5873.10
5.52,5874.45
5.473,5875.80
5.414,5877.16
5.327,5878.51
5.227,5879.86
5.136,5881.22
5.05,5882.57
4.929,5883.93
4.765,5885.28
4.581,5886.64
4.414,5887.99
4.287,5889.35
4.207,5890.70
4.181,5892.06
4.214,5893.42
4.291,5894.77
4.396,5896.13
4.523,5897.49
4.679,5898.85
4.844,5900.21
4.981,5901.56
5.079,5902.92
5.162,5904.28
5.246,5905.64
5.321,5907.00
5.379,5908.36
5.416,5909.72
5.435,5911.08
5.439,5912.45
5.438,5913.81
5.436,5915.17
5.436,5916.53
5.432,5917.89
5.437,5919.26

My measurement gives 4.844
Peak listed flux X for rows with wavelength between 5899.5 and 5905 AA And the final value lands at 5.162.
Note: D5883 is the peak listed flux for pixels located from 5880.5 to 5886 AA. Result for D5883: 5.136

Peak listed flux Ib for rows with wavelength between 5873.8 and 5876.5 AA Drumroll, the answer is 5.52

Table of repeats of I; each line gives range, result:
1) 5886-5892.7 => 4.581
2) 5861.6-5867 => 5.609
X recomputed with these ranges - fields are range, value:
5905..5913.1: 5.439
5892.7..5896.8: 4.396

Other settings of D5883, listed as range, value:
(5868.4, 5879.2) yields 5.568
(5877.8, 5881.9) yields 5.327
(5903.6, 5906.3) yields 5.246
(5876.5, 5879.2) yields 5.414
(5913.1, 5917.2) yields 5.438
